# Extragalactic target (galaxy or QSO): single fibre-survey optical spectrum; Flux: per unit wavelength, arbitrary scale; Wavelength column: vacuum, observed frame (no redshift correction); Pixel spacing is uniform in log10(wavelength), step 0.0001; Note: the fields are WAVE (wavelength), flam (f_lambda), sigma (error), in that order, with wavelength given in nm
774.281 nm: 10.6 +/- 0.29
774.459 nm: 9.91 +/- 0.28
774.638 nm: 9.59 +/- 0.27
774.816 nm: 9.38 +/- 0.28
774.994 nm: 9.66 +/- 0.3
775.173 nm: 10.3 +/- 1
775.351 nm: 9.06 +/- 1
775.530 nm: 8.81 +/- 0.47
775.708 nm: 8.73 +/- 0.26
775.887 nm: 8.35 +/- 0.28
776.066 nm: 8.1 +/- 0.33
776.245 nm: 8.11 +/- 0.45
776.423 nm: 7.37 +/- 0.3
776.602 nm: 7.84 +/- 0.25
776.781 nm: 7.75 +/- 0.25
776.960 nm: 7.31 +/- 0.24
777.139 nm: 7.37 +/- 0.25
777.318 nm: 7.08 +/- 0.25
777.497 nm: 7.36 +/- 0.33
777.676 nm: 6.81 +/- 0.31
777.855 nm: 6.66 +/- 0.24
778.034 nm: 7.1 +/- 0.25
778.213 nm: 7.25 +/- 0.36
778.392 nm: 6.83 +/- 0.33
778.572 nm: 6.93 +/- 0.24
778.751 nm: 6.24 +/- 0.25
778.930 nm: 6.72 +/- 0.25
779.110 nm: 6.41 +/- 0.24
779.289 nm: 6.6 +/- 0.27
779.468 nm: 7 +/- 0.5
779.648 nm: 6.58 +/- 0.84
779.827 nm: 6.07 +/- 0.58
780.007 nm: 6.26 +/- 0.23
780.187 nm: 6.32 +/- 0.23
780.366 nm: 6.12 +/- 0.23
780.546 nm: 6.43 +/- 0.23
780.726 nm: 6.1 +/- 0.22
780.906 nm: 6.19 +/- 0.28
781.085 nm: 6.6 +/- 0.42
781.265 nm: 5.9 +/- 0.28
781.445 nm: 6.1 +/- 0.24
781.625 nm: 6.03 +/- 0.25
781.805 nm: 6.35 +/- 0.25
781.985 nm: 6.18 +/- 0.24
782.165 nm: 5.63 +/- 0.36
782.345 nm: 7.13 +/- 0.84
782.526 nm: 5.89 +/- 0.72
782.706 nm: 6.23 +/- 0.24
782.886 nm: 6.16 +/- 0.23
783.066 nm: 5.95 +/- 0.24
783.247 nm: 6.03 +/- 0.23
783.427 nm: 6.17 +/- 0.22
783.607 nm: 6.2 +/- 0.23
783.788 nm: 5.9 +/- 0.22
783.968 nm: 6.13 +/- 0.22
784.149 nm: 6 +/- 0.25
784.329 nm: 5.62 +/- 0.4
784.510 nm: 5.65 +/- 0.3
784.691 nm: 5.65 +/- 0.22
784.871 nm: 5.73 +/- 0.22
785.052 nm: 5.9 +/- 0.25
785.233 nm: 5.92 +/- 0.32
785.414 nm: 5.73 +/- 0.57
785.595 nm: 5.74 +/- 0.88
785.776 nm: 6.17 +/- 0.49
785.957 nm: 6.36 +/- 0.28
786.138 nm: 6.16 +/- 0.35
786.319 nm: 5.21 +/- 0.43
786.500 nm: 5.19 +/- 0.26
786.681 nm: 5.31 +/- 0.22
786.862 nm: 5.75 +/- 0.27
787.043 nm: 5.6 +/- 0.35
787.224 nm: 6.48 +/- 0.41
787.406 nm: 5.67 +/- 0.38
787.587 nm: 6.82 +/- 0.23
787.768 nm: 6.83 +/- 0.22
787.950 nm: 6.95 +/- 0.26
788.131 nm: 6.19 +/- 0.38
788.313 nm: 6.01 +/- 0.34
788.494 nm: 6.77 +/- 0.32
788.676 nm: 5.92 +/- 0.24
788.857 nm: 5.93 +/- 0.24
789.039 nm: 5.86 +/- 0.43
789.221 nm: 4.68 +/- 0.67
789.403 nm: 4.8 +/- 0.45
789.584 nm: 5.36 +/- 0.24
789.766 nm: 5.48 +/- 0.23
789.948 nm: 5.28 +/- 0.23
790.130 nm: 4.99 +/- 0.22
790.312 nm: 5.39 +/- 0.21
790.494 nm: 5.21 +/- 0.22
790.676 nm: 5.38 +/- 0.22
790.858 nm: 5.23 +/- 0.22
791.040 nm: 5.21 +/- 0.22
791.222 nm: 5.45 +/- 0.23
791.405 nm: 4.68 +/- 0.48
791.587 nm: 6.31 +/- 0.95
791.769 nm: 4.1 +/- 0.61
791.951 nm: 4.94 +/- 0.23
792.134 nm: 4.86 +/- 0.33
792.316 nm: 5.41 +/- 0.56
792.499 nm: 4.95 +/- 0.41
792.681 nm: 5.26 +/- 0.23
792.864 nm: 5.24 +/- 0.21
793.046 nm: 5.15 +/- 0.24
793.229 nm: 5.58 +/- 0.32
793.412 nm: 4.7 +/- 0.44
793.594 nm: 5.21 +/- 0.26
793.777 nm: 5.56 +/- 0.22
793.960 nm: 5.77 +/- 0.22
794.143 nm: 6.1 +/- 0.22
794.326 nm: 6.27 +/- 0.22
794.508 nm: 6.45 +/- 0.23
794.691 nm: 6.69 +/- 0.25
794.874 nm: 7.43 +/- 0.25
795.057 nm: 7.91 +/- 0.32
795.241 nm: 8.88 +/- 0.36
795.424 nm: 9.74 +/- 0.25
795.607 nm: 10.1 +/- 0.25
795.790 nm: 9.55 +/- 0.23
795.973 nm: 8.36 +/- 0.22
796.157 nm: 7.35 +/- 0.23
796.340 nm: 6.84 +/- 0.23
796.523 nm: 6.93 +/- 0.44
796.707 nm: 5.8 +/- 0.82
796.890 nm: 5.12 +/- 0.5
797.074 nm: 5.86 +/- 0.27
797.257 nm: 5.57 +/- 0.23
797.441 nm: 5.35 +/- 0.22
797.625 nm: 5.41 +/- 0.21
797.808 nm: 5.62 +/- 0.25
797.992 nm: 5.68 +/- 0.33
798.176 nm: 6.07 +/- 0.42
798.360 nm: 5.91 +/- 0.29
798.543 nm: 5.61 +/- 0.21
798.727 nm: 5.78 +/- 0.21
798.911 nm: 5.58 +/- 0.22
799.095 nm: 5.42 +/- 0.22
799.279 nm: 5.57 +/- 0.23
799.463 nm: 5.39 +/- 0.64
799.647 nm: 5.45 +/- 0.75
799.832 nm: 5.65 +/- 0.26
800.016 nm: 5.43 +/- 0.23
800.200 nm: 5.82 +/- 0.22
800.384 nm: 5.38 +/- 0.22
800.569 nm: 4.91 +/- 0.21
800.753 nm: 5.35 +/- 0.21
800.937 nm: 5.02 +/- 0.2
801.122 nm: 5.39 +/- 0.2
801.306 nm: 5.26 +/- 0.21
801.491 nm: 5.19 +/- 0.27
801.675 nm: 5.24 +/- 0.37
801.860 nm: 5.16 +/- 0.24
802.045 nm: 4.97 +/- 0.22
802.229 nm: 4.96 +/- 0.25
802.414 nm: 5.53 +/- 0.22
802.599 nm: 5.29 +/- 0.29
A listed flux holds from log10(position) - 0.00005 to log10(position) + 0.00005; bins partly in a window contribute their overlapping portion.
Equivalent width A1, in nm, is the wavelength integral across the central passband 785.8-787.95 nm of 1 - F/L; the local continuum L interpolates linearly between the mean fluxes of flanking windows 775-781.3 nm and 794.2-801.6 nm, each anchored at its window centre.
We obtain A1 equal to 0.25 nm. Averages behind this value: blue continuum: 7.2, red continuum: 6.27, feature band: 5.99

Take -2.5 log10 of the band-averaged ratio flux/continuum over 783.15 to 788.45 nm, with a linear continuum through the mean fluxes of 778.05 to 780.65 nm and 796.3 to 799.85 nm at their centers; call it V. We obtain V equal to 0.05 mag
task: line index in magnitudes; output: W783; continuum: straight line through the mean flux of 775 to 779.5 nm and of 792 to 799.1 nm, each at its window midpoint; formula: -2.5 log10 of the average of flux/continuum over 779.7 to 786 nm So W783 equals 0.181 mag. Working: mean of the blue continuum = 7.57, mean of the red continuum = 6.29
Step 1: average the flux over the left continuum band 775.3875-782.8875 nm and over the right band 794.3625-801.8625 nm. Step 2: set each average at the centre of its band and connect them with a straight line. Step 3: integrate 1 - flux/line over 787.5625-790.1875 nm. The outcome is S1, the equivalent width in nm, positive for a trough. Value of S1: 0.28 nm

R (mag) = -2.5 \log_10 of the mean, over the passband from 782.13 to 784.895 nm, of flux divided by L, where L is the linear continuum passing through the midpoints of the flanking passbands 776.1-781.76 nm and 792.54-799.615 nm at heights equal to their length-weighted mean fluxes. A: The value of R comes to 0.11 mag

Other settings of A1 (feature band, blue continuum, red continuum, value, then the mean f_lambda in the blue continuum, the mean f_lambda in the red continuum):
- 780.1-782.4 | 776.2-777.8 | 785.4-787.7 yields 0.17 nm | 7.41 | 5.88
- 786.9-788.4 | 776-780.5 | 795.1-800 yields 0.09 nm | 6.96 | 6.48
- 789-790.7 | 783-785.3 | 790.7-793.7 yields 0.05 nm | 5.91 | 5.15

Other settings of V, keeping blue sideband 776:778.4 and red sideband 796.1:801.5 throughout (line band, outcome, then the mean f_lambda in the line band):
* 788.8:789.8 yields 0.201 mag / 5.32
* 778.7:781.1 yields 0.120 mag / 6.4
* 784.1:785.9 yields 0.161 mag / 5.82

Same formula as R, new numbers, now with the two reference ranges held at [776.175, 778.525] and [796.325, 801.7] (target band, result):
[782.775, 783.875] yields 0.12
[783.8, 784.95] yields 0.16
